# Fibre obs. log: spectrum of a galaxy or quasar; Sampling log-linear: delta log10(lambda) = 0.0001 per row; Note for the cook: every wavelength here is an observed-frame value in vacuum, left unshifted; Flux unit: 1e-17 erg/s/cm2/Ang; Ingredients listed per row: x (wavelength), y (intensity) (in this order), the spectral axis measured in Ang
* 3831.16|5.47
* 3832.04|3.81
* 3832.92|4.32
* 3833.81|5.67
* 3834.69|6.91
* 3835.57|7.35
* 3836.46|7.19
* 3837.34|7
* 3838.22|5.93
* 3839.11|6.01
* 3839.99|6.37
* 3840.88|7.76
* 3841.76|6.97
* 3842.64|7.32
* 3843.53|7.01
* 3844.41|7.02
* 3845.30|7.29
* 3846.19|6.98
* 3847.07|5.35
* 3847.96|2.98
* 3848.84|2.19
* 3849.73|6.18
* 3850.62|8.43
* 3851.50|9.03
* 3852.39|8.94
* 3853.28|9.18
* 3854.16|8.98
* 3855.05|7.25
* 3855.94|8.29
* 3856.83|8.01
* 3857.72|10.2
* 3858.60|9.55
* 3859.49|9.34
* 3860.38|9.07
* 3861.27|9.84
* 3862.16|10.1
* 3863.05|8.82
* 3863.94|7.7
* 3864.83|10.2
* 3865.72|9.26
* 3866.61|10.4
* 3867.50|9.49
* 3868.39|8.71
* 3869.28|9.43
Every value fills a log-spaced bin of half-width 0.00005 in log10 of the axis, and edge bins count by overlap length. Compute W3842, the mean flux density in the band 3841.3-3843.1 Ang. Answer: 7.17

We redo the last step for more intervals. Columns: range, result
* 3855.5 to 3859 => 9.02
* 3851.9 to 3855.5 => 8.58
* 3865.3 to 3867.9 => 9.73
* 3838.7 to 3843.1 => 6.9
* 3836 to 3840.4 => 6.5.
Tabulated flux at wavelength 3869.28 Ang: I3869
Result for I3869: 9.43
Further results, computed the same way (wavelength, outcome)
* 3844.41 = 7.02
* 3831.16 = 5.47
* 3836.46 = 7.19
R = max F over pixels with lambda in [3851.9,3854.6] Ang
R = 9.18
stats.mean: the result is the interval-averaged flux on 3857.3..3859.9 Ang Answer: 9.72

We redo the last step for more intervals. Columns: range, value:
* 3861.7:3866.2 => 9.22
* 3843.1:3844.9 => 7.02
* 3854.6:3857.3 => 7.85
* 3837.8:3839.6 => 5.98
